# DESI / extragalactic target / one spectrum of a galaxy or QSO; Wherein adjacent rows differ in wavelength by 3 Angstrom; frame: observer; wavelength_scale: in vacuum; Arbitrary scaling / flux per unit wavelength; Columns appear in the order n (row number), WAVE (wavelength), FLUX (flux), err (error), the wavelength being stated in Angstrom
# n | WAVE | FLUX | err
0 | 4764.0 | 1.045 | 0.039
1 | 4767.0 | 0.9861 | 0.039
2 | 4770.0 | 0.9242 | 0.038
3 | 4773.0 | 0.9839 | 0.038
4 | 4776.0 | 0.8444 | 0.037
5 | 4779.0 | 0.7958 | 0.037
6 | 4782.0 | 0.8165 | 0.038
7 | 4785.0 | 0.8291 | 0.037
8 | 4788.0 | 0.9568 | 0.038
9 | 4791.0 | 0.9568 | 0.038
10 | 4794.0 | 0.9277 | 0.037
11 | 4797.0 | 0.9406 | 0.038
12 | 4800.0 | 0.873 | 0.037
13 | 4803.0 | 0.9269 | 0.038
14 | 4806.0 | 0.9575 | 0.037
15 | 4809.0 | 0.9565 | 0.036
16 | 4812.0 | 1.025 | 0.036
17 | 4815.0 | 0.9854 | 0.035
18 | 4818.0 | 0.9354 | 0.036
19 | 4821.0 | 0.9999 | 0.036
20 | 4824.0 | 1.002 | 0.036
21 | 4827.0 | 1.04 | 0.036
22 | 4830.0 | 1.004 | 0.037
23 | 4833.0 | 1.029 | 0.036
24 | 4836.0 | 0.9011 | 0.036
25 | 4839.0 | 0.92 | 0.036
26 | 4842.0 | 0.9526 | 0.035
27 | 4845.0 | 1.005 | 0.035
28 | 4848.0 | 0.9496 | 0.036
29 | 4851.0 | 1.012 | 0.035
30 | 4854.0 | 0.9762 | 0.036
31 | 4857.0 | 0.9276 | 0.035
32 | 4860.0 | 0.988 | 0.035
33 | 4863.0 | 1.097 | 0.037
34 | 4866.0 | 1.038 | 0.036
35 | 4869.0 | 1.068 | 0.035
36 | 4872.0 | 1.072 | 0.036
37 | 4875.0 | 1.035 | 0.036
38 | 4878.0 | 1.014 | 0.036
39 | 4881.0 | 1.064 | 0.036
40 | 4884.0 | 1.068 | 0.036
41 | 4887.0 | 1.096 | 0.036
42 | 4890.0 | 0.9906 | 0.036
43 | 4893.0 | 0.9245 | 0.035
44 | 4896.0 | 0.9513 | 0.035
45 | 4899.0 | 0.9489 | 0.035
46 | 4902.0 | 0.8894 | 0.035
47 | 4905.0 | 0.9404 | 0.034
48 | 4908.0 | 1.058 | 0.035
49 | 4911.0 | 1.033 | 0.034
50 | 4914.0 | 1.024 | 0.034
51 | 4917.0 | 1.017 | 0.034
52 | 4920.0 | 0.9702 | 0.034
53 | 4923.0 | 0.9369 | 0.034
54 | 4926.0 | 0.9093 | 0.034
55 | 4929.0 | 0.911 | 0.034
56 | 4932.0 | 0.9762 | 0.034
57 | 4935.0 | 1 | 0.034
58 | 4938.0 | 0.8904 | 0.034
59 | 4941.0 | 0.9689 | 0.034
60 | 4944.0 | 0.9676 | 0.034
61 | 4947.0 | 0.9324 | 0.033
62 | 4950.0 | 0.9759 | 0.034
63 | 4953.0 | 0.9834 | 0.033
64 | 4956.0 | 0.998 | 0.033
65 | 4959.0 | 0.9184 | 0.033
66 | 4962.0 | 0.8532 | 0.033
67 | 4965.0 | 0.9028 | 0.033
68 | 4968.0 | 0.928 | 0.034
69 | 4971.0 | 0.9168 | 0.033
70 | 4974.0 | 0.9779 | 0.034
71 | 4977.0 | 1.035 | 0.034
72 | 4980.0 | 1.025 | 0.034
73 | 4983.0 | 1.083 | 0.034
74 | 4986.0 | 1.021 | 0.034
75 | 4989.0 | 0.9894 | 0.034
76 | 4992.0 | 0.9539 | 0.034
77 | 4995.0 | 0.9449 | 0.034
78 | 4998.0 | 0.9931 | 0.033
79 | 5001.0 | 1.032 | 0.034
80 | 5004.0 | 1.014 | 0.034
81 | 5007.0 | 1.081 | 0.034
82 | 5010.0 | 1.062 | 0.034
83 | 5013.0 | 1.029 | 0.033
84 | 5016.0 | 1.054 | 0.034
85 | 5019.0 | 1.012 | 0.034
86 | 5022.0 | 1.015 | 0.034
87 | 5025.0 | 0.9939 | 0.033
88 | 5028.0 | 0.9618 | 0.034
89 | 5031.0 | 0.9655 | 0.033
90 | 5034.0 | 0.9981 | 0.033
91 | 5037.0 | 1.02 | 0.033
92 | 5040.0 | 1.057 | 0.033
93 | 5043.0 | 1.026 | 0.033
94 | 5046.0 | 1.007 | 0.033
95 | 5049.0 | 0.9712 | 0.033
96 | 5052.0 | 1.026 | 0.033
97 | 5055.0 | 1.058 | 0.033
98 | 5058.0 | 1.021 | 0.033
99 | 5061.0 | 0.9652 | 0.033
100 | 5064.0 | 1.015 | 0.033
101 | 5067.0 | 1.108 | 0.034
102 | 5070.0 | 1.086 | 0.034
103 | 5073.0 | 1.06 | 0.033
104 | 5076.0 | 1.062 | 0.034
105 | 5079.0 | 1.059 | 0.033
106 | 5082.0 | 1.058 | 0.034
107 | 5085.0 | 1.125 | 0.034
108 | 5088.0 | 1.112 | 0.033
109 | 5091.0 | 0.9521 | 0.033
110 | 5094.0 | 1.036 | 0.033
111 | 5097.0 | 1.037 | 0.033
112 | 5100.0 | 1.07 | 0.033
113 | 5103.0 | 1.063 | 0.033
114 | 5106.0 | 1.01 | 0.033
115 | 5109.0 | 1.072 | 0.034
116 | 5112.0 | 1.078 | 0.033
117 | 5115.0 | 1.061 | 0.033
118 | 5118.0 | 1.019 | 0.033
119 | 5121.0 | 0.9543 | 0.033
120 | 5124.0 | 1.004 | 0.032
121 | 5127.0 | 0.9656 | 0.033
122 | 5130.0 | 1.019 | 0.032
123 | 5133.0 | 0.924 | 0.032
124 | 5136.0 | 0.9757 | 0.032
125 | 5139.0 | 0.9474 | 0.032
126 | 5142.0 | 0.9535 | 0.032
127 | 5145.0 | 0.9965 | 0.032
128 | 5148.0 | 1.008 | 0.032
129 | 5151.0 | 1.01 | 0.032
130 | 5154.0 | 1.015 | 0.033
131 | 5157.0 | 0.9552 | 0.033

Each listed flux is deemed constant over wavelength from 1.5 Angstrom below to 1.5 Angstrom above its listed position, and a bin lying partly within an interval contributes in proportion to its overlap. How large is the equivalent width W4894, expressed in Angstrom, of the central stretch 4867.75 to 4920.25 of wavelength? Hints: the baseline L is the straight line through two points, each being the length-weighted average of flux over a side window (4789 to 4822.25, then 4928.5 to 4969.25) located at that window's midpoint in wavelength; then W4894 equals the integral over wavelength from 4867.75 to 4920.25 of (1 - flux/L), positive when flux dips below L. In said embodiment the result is -3.4 Angstrom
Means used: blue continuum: 0.953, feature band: 1.01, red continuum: 0.944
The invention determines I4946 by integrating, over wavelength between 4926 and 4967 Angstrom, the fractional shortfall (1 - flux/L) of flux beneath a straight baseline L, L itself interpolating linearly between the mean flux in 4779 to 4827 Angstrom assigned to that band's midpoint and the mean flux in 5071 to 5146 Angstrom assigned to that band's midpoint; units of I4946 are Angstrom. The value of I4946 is 1.50 Angstrom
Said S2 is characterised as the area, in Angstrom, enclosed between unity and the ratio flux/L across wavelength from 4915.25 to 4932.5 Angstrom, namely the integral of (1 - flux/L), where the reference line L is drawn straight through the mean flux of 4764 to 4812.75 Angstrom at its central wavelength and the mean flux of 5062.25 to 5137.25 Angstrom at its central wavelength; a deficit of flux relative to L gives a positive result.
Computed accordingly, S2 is 0.3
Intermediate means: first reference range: 0.921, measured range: 0.953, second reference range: 1.04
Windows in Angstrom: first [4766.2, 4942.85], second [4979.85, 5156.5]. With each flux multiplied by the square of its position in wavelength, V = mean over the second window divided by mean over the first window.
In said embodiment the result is 1.1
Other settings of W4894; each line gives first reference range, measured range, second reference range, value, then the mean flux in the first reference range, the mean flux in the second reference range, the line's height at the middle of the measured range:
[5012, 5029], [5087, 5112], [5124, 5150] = -1.44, 1.01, 0.976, 0.988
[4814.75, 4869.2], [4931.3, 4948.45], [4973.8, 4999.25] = 0.76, 0.989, 1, 0.999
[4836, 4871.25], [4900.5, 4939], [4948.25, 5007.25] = 0.71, 0.992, 0.979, 0.985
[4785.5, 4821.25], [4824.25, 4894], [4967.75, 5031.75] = -3.12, 0.948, 1.01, 0.965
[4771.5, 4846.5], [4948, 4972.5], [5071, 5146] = 1.24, 0.943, 1.03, 0.984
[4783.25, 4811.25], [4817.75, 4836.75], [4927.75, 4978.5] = -1.29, 0.927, 0.949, 0.931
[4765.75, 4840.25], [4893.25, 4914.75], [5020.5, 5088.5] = 0.10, 0.941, 1.03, 0.977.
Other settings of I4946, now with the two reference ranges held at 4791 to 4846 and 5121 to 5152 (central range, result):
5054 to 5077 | -1.67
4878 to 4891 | -1.14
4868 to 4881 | -1.09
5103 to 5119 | -1.19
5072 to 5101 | -2.39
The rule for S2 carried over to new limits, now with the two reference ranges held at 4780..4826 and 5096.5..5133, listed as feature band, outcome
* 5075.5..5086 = -0.6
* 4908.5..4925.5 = -0.4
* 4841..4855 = -0.4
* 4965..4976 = 0.5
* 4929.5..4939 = 0.2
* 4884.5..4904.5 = -0.1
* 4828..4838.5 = -0.3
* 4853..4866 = -0.7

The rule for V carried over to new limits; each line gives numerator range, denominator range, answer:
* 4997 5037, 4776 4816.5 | 1.21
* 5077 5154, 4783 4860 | 1.20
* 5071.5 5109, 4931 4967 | 1.18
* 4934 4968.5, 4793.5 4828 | 1.04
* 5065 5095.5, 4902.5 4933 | 1.17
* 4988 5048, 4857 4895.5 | 1.04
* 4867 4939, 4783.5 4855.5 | 1.07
